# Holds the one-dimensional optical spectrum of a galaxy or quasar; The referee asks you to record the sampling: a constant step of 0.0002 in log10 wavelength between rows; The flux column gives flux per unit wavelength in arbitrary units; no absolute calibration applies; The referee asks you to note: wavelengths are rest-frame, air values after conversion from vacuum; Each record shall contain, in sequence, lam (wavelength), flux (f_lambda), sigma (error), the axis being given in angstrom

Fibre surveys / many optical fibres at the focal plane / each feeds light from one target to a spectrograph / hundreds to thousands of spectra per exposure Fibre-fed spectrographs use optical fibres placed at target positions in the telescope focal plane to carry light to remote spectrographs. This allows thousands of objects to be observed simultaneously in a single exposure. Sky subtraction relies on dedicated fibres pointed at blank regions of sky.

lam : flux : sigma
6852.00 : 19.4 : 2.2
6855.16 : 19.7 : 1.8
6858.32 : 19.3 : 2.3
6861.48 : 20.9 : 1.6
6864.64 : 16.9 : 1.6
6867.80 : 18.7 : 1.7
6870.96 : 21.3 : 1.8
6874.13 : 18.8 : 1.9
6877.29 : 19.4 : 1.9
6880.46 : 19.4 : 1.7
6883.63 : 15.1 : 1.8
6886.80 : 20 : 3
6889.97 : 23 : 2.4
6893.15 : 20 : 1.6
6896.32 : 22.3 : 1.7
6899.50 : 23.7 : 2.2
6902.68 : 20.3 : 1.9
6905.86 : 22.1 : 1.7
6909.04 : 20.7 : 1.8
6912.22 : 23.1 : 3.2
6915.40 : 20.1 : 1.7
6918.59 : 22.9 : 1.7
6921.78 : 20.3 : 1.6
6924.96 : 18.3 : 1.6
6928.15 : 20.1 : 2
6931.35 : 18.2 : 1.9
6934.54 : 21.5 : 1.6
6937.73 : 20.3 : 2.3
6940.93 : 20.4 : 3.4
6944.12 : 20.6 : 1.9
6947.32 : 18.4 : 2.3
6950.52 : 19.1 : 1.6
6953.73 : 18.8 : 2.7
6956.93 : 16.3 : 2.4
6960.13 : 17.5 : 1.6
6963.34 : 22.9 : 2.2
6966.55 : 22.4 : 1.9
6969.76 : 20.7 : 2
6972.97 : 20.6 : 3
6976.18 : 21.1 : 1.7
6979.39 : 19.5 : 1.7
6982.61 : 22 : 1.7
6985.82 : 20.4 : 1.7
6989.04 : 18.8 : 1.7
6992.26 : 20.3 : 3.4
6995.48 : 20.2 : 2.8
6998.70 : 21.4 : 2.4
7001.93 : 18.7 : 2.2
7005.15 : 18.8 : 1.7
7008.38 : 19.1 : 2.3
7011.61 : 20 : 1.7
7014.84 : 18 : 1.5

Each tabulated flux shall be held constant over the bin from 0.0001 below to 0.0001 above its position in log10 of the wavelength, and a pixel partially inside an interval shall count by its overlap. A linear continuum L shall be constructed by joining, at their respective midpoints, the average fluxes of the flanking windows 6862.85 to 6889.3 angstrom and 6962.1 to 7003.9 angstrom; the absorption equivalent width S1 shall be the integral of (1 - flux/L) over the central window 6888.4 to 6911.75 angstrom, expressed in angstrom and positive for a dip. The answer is -3.1 angstrom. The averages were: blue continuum 18.9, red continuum 20.7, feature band 21.8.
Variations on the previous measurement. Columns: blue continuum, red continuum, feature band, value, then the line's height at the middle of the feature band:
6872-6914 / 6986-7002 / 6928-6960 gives 1.7 angstrom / 20.3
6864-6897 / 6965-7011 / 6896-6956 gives -2.0 angstrom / 19.9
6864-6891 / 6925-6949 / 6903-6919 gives -1.7 angstrom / 19.5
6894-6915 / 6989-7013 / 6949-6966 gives 1.3 angstrom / 20.7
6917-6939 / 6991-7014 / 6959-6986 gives -1.3 angstrom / 19.9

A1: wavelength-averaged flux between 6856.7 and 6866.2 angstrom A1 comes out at 19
